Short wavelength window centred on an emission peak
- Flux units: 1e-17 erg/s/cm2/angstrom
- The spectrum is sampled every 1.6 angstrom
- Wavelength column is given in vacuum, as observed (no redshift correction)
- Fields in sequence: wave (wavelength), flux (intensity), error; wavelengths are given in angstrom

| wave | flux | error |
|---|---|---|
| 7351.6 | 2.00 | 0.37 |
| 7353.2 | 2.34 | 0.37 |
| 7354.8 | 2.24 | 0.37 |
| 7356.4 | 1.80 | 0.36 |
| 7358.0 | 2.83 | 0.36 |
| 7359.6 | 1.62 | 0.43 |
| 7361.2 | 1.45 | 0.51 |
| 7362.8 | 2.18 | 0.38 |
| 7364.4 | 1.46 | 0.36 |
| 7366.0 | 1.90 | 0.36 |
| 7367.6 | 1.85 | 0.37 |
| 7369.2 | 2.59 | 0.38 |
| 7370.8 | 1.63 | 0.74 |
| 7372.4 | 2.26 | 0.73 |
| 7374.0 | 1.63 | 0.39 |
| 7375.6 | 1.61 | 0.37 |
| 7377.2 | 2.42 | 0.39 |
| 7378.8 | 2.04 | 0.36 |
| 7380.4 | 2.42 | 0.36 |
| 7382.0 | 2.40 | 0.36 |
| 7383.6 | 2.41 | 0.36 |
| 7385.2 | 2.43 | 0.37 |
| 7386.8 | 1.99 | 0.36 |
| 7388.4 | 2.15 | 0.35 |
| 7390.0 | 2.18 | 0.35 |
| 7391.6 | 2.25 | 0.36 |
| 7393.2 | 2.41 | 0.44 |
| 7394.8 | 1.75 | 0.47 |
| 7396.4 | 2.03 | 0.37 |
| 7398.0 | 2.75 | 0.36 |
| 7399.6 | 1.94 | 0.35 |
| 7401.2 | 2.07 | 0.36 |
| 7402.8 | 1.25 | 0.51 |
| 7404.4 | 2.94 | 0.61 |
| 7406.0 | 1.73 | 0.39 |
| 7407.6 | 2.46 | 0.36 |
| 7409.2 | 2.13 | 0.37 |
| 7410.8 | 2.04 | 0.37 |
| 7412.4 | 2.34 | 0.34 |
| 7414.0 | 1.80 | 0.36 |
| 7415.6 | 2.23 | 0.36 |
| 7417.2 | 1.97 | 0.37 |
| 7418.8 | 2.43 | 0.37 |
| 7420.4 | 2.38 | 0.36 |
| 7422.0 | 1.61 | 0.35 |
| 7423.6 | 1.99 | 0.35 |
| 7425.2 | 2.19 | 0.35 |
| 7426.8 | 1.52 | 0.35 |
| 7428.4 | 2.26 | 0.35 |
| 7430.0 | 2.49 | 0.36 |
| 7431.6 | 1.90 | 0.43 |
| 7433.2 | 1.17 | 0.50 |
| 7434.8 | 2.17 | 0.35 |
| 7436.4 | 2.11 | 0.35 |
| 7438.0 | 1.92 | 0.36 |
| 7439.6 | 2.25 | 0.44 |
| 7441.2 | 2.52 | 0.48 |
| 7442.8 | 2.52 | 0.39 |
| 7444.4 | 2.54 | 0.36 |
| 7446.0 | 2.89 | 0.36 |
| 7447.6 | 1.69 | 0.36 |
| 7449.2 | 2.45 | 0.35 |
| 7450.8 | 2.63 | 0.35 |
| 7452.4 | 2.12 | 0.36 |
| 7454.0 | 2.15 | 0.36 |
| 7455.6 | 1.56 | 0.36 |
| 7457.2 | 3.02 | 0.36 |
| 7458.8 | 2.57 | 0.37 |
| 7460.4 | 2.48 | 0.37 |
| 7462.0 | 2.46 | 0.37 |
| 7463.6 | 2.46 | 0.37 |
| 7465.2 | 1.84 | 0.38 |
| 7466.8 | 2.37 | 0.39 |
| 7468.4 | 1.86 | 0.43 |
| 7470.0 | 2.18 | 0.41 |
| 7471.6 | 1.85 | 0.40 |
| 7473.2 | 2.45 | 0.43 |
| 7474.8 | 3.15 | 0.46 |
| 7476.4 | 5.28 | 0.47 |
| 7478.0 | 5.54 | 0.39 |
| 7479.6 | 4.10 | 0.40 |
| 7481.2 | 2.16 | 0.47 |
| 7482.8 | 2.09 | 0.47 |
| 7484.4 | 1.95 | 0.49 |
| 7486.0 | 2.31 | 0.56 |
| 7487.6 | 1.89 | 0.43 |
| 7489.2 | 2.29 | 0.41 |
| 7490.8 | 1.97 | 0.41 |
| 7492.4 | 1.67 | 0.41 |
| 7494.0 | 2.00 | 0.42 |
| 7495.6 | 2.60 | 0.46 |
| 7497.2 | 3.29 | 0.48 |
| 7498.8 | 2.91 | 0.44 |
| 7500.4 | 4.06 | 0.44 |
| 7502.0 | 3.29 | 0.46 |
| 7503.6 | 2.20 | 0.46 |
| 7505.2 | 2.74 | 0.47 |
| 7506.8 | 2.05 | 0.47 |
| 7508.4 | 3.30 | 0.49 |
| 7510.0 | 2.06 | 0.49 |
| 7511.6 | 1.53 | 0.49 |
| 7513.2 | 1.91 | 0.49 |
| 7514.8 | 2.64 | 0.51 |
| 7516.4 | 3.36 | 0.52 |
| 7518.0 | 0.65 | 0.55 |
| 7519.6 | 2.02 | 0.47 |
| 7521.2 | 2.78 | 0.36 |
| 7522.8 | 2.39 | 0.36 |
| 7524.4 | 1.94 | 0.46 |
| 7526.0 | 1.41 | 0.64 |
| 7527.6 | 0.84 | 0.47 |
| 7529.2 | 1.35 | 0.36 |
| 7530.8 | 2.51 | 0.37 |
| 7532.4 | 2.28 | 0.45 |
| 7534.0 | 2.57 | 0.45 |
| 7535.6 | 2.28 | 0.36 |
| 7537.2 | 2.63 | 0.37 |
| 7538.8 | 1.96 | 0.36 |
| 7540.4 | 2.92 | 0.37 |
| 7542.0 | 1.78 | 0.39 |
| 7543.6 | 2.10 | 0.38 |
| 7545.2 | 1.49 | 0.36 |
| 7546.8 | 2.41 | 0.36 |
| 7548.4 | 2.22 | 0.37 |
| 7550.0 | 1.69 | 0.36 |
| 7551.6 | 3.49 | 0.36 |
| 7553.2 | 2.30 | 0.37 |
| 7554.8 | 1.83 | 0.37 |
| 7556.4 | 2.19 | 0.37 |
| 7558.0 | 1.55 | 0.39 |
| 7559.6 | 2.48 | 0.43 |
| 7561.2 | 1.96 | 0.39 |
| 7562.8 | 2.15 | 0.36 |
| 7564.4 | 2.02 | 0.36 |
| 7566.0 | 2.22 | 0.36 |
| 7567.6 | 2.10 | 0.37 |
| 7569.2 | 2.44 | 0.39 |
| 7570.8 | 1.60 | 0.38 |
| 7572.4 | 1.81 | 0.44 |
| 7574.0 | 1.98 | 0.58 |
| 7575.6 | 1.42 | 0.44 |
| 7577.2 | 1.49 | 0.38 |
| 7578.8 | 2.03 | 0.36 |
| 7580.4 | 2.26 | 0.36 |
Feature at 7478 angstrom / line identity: H-alpha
